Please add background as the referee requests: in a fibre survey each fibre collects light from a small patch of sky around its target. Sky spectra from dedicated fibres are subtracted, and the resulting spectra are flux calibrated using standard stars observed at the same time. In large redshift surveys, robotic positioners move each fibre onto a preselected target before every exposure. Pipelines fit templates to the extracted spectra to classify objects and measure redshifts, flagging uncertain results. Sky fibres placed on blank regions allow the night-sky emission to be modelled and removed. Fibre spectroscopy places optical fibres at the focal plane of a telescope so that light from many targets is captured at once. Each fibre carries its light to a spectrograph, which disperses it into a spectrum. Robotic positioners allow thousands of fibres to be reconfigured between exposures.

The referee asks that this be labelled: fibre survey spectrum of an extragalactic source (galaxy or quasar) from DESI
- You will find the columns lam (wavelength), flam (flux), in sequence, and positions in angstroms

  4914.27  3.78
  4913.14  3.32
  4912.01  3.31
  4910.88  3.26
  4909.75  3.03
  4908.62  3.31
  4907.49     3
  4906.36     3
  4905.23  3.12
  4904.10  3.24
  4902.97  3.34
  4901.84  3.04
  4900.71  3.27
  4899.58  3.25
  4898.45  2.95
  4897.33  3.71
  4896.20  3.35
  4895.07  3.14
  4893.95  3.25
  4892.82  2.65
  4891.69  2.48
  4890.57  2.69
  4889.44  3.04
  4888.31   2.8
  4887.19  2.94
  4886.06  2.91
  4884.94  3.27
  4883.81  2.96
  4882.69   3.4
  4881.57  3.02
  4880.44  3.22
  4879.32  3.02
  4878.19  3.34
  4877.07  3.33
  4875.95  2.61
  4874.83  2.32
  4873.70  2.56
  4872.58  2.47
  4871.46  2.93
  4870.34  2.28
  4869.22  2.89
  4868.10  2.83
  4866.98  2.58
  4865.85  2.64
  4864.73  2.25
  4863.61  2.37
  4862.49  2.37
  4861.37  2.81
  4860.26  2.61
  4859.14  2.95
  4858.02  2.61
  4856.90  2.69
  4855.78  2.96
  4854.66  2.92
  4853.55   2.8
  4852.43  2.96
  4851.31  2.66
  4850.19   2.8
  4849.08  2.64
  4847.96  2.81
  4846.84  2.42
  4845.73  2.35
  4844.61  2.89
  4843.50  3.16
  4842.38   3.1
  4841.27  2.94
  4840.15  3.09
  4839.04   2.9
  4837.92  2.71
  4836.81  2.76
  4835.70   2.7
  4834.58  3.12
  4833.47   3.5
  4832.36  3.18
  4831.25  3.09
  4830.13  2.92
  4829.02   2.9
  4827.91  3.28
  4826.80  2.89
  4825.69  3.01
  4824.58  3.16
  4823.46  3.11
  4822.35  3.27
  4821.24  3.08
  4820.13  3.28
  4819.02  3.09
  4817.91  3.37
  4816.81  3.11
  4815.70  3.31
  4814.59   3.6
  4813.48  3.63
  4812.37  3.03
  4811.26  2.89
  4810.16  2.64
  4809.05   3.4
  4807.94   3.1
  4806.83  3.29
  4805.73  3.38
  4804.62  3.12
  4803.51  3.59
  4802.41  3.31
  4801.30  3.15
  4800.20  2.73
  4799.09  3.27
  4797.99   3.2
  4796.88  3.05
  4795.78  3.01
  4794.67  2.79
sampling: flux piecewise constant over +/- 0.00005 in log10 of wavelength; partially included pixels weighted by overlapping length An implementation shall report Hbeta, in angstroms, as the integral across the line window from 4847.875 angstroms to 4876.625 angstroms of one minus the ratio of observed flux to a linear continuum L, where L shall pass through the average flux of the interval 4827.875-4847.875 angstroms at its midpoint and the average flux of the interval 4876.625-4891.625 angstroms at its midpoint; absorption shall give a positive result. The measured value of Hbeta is 3.1 angstroms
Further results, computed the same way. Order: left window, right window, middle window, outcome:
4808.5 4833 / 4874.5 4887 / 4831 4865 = 3.2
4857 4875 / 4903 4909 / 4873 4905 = -1.4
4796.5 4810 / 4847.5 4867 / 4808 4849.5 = -1.1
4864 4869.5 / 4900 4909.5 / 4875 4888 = -1.1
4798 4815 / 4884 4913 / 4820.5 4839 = 0.8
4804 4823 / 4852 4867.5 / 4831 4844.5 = -0.4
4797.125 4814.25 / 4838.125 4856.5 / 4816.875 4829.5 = -0.4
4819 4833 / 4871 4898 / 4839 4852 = 1.1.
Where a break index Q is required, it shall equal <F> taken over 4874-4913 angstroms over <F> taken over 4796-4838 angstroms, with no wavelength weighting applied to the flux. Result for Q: 0.98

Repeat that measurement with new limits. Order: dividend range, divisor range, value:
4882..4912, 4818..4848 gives 1.03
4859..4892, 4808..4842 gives 0.90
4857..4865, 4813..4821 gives 0.78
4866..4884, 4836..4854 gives 1.02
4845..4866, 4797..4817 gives 0.83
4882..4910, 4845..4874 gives 1.16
